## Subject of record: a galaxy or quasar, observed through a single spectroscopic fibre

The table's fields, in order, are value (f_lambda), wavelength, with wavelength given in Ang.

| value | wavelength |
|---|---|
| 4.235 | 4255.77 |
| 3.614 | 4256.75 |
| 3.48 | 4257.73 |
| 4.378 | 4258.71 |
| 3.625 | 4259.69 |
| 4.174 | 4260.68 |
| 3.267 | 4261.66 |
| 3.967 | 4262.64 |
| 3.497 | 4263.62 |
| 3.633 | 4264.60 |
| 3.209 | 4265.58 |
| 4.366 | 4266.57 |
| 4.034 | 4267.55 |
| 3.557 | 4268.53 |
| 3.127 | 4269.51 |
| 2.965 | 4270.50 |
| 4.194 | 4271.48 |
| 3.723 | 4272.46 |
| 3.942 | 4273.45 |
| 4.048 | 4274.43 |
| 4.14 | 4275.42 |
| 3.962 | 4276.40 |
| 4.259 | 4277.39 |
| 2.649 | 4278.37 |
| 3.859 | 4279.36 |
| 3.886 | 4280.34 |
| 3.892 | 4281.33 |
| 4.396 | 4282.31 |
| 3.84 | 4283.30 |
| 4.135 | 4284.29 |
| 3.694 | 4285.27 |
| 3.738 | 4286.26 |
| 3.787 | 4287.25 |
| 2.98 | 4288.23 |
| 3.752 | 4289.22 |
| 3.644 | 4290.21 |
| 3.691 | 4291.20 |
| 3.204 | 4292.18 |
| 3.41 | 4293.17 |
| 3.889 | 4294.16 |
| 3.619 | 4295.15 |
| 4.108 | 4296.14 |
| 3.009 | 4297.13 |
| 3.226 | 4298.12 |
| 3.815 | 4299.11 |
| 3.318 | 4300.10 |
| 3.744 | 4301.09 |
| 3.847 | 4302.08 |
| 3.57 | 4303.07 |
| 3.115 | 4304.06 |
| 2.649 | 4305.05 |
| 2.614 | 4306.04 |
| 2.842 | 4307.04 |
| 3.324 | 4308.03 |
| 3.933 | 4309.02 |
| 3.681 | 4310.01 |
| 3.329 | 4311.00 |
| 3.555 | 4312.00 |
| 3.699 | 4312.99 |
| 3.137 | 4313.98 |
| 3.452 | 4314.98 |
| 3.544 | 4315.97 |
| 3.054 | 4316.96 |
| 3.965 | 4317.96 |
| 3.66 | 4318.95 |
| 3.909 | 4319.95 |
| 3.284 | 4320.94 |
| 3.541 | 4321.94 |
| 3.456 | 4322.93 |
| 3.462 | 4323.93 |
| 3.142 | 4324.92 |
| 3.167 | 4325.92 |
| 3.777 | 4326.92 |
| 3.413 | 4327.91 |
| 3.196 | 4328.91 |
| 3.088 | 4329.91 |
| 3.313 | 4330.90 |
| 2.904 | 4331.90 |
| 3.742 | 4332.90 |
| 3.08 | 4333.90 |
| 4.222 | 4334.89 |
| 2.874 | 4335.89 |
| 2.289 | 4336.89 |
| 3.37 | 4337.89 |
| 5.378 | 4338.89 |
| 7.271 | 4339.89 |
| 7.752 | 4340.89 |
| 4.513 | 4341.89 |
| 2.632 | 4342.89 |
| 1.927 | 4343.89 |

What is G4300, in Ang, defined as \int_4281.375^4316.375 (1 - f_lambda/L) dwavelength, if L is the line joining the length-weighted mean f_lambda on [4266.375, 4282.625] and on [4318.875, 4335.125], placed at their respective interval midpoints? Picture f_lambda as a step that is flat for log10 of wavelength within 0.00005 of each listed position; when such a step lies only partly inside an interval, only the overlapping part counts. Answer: 1.0 Ang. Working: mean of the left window 3.81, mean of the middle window 3.53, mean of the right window 3.41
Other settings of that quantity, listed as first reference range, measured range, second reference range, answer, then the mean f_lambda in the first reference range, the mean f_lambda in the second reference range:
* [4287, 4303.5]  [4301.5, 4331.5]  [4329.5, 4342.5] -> 3.6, 3.56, 4.13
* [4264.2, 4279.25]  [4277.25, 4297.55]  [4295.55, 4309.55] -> -0.8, 3.72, 3.37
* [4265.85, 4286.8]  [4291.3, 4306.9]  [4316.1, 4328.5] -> 1.1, 3.82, 3.49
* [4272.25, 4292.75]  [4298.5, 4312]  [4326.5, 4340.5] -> 1.4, 3.77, 3.74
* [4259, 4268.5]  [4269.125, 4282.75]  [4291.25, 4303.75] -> -0.4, 3.76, 3.56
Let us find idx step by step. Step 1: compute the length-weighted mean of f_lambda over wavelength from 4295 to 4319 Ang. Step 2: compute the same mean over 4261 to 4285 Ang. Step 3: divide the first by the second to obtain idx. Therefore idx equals 0.91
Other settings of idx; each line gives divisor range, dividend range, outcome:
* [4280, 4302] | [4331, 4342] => 1.16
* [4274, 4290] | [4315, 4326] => 0.91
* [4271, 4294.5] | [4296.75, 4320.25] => 0.90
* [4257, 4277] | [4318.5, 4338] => 0.89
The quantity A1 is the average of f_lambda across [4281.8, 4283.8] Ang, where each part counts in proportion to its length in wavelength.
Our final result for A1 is 4.11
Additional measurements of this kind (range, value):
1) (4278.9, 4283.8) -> 3.98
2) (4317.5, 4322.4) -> 3.67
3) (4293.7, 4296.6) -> 3.87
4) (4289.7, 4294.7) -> 3.57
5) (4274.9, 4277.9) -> 4.11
